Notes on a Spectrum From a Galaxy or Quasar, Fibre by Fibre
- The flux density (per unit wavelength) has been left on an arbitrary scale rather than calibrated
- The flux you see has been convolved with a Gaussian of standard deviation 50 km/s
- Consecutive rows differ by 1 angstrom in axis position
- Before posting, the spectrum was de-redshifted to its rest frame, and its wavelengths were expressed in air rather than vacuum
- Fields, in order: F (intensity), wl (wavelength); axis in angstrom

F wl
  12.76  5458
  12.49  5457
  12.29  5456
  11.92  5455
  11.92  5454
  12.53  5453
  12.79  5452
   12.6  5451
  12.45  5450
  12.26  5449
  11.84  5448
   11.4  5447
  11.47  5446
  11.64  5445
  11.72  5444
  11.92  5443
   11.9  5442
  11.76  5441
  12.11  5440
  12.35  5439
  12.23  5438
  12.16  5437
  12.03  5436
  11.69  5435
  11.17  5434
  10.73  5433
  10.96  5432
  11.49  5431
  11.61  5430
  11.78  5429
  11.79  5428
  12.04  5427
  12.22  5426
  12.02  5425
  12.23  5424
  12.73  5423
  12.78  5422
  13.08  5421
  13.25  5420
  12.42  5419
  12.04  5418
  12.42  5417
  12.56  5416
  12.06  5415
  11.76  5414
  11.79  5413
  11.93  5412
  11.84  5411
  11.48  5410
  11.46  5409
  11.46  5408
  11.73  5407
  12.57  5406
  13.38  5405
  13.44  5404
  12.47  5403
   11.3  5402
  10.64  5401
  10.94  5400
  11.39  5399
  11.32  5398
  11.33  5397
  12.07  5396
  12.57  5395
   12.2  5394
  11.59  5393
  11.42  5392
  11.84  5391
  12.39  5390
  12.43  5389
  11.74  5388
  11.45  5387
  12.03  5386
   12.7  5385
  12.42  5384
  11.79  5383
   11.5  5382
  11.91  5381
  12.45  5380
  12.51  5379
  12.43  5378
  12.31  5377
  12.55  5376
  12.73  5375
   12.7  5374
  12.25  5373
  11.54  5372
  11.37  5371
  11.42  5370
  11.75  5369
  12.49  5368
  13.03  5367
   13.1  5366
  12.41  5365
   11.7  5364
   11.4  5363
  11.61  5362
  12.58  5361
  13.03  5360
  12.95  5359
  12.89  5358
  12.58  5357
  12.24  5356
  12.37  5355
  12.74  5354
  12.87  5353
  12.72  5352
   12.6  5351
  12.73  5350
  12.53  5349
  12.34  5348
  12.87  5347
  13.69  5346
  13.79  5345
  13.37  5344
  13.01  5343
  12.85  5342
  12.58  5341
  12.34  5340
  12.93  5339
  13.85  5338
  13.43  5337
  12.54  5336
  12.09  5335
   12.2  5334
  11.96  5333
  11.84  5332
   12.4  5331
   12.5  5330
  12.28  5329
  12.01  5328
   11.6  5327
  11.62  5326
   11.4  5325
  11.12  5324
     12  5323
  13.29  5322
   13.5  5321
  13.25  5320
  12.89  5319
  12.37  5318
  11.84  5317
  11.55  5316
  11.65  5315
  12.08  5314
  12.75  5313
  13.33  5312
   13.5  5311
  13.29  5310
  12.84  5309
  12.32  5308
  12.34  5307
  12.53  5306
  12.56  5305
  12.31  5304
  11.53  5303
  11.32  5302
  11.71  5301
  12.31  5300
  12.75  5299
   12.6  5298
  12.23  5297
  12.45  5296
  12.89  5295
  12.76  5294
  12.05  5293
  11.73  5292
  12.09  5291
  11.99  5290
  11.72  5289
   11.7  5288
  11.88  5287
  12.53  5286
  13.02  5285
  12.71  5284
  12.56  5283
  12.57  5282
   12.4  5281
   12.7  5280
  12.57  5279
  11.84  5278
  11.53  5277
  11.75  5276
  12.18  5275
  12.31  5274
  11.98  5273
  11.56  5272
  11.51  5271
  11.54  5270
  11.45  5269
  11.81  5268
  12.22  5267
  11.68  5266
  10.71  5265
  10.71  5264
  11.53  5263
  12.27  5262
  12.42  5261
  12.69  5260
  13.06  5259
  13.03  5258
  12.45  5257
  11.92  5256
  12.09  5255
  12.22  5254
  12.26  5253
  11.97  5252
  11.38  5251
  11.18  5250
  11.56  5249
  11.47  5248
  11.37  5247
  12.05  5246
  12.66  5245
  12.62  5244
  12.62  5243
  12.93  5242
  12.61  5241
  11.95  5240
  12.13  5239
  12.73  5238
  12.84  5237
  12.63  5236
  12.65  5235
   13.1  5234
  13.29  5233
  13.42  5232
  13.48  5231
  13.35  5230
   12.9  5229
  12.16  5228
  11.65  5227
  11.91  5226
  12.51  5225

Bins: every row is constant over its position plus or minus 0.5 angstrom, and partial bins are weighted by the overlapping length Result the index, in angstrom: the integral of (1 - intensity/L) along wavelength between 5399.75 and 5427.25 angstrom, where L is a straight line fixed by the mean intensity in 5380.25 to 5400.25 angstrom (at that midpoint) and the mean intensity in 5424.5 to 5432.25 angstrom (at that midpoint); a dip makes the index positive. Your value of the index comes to -0.8 angstrom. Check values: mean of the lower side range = 11.9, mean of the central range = 12.2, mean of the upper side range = 11.8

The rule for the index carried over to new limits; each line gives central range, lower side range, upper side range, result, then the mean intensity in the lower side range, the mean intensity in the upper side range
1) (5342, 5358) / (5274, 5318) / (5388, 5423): -0.9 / 12.3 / 12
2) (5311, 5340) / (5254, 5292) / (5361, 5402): -0.9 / 12.1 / 12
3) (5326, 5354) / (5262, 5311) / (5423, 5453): -1.4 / 12.1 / 11.9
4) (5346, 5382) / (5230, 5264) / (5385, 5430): -0.8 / 12.4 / 12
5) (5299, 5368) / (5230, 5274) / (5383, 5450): -2.4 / 12.2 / 12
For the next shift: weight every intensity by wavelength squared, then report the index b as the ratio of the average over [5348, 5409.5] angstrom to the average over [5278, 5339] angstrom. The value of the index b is 1.0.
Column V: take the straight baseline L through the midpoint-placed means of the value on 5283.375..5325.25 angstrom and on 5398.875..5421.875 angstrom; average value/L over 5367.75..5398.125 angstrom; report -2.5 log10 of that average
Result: 0.01 mag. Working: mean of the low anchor 12.4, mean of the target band 12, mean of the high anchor 12.1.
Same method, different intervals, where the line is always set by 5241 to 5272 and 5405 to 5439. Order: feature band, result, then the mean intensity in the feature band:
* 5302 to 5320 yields -0.04 mag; 12.4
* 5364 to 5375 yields -0.02 mag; 12.2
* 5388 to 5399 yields 0.01 mag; 11.9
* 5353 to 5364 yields -0.04 mag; 12.4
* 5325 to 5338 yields -0.02 mag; 12.2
